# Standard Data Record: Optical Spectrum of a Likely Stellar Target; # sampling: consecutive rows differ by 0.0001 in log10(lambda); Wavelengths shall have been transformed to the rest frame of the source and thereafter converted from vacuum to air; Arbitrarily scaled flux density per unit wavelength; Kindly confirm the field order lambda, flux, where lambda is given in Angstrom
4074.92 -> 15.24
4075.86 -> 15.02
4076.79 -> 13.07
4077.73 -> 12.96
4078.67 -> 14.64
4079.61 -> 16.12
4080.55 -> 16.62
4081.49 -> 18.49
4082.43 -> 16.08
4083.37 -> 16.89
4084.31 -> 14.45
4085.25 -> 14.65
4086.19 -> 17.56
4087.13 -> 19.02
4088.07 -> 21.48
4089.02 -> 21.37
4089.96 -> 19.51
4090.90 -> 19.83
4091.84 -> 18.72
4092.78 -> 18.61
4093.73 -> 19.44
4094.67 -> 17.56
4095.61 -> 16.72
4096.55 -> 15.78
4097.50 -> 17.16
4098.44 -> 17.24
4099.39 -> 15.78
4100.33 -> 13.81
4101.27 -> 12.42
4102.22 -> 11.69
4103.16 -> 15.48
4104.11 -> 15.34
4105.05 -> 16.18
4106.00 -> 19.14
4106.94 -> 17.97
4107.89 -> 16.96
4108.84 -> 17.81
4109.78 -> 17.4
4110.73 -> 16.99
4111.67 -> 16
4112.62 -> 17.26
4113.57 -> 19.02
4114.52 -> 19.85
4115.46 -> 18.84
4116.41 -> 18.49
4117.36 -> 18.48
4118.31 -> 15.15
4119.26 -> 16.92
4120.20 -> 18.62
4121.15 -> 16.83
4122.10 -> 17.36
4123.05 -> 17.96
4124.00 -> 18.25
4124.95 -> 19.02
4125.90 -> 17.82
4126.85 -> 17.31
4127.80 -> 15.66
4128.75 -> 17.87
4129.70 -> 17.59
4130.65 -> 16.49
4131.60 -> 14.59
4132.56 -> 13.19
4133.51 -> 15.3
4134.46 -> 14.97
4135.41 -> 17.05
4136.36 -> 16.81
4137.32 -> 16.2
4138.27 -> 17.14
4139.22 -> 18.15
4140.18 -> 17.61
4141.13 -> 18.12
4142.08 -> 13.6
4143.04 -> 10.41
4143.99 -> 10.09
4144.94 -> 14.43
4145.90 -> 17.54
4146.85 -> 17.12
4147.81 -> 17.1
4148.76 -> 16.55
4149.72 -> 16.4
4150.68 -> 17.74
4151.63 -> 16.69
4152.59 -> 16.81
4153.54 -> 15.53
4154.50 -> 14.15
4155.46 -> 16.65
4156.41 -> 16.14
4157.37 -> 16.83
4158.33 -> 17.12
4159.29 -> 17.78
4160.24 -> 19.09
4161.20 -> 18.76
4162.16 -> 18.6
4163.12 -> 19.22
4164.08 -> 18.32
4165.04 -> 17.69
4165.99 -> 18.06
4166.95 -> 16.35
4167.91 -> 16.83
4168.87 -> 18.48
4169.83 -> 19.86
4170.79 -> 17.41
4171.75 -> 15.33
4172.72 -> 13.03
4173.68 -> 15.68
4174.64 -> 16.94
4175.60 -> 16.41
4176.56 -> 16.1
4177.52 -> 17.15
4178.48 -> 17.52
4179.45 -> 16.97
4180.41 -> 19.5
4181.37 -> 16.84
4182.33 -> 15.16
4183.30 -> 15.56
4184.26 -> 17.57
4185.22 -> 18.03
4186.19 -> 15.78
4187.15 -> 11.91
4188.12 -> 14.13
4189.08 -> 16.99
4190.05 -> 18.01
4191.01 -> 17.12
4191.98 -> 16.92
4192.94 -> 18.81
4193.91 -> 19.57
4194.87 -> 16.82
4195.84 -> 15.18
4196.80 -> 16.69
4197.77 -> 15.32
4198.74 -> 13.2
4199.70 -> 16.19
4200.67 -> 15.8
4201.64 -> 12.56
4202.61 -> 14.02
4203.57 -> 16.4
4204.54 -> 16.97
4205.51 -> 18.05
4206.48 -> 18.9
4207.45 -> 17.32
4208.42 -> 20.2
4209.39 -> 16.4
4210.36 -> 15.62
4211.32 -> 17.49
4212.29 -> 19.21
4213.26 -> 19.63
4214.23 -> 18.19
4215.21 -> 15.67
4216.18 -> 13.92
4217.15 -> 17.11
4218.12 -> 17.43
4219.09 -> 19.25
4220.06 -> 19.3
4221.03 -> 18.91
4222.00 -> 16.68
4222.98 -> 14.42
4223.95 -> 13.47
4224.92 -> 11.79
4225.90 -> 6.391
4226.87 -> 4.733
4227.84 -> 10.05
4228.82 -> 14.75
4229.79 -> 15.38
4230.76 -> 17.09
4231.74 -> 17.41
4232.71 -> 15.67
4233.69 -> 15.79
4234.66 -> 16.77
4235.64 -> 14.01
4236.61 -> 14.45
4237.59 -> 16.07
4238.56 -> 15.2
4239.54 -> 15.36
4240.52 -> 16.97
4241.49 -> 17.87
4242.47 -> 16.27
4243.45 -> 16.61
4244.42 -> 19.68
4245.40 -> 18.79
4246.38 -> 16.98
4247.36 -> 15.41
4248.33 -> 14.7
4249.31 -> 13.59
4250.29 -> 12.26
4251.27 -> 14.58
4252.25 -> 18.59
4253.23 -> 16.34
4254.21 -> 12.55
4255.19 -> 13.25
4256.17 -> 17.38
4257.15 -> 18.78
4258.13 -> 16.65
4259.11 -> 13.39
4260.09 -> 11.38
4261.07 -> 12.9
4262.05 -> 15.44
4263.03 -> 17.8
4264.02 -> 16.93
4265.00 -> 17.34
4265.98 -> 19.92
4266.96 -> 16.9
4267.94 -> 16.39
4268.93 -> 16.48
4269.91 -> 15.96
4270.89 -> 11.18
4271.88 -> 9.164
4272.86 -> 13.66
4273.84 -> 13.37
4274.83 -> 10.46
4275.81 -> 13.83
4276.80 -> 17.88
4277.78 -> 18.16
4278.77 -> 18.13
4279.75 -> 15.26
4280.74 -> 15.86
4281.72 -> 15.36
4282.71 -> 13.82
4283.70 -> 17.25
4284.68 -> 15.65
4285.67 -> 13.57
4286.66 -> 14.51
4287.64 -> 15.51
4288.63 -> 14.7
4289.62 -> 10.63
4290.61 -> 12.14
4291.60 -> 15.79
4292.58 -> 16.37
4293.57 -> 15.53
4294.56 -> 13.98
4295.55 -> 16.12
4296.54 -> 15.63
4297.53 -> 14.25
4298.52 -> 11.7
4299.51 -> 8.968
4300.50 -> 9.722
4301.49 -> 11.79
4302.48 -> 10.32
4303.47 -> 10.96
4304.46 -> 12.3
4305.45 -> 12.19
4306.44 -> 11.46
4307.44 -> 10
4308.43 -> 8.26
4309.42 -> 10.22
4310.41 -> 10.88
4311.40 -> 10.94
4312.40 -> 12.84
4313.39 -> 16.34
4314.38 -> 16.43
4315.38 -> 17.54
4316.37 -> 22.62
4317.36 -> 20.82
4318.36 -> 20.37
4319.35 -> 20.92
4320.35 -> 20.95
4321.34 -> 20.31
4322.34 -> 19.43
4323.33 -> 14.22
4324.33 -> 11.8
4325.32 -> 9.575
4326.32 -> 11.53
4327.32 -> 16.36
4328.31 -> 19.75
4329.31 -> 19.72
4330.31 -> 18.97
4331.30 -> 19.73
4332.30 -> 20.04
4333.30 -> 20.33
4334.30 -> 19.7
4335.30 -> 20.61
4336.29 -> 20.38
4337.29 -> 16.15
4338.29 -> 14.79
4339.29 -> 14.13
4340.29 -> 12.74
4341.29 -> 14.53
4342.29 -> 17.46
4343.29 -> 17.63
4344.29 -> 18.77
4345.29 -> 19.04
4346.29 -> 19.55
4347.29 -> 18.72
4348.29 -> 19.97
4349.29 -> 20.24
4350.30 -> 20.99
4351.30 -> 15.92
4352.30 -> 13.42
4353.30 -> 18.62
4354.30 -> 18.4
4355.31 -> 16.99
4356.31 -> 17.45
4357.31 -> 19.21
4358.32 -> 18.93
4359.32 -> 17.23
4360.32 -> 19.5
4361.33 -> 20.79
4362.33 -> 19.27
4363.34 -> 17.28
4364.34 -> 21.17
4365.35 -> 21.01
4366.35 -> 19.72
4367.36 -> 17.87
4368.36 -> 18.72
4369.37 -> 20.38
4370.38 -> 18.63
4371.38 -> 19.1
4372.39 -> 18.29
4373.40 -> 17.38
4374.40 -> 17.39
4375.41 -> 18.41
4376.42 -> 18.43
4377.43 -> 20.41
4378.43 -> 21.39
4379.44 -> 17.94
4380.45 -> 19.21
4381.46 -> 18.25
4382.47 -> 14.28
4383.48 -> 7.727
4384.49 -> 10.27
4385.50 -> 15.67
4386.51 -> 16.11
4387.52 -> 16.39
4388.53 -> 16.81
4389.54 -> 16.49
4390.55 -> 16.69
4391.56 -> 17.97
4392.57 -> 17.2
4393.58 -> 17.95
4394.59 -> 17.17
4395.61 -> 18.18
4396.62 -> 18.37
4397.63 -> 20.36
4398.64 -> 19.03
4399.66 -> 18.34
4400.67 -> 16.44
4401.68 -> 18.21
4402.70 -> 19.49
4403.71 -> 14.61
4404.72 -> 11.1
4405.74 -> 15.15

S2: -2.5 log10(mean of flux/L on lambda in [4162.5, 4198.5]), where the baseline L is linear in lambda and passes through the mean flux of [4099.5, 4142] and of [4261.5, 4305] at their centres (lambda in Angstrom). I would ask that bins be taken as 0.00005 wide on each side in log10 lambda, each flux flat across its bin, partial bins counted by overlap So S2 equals -0.06 mag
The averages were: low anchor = 16.8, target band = 16.8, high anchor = 14.5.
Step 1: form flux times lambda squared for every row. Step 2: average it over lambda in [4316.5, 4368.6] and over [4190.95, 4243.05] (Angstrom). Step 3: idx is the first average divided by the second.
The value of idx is 1.2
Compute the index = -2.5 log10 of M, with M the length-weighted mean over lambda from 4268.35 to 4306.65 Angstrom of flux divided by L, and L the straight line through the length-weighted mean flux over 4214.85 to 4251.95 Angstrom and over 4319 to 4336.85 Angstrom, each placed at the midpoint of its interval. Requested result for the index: 0.210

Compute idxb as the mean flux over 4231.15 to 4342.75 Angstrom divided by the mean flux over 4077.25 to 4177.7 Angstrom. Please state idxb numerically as 0.91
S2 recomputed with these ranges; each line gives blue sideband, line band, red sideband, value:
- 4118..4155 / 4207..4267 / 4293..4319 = -0.08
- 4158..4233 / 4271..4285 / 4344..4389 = 0.17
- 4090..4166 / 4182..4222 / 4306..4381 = 0.02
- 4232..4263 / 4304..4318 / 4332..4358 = 0.23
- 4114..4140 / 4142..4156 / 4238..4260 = 0.10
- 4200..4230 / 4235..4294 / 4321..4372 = 0.08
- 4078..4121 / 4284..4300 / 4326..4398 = 0.25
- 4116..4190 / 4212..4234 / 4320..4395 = 0.12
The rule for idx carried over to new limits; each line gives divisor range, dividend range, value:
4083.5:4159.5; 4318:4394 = 1.18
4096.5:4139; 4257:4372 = 1.06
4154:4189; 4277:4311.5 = 0.84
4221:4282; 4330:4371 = 1.27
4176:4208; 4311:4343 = 1.12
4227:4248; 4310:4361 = 1.16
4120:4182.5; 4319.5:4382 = 1.19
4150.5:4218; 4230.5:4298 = 0.95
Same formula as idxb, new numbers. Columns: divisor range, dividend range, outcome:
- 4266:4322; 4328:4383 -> 1.27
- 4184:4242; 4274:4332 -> 0.93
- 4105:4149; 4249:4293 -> 0.90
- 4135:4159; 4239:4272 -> 0.98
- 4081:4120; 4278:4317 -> 0.80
